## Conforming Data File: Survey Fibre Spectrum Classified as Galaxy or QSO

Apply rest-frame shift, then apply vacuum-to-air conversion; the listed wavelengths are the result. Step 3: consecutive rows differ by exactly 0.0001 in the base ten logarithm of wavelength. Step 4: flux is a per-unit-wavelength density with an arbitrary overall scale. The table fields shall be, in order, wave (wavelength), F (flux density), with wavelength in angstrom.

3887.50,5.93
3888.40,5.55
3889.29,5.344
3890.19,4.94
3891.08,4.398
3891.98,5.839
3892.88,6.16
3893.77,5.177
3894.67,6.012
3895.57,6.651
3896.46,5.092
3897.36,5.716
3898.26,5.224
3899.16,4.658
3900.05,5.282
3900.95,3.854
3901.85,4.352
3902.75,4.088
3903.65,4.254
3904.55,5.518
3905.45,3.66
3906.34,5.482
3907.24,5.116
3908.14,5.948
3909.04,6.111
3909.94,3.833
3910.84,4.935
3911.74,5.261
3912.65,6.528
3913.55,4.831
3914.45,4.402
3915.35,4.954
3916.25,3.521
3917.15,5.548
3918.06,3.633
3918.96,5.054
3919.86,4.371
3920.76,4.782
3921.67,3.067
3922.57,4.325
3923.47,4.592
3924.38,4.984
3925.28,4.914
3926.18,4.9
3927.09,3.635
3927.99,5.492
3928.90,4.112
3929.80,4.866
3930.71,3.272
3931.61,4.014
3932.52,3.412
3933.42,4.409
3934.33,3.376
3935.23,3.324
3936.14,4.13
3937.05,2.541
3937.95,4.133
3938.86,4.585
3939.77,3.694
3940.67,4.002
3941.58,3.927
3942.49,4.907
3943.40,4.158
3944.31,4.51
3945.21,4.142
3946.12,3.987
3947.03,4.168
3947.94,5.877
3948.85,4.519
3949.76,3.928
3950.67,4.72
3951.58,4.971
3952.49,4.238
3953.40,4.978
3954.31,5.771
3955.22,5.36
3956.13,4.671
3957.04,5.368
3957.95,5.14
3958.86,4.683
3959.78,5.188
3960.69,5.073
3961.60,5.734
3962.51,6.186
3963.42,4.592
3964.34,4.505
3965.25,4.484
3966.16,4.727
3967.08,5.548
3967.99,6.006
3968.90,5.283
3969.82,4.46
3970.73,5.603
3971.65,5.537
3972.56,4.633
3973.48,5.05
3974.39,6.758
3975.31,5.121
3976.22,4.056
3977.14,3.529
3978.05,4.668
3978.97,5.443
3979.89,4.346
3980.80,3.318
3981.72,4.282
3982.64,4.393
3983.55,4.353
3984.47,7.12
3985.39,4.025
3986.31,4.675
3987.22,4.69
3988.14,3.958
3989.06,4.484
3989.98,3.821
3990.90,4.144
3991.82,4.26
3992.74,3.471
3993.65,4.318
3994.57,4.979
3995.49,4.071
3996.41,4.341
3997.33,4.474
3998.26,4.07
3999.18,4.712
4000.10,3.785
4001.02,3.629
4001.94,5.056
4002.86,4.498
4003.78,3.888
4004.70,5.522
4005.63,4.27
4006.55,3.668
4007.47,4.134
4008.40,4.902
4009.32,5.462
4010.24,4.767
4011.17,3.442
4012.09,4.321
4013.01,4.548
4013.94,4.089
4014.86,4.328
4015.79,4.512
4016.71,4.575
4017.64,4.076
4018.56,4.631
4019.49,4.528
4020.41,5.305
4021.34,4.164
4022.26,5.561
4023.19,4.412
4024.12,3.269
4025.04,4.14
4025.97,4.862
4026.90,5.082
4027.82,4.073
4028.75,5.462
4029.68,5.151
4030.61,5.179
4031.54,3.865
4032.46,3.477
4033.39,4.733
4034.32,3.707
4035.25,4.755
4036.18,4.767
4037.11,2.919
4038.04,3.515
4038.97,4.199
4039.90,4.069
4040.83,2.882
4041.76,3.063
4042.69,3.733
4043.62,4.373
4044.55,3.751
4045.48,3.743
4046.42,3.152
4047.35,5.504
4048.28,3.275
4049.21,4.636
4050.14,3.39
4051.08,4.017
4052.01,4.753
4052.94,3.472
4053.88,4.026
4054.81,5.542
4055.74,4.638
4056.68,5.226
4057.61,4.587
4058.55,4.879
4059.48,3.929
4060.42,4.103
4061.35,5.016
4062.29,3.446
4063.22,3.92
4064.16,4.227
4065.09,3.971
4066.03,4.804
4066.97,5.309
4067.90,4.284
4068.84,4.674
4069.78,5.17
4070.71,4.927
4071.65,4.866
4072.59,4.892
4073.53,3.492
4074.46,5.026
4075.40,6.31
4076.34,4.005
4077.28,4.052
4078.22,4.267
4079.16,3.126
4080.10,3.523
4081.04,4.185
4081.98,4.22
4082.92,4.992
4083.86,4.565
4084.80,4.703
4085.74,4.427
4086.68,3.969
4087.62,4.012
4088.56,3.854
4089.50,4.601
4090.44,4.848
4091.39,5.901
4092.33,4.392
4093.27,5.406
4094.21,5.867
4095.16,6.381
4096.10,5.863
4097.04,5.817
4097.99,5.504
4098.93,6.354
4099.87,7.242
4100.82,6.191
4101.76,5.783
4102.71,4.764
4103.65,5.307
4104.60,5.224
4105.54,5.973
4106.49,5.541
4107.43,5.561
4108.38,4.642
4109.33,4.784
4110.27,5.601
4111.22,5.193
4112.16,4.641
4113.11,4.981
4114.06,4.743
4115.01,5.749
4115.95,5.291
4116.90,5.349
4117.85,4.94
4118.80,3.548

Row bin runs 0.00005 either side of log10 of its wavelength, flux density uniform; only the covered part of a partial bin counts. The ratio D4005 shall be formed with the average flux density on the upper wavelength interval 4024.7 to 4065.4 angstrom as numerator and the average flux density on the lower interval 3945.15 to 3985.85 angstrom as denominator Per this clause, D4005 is 0.86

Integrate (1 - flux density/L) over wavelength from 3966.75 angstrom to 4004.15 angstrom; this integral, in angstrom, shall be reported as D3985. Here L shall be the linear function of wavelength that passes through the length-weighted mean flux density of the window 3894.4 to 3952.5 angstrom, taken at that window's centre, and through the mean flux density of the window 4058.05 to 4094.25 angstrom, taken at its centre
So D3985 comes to -0.6 angstrom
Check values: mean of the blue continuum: 4.56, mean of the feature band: 4.6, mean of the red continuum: 4.5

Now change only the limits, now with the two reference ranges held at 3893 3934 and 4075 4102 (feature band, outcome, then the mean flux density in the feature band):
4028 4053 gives 4.3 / 4.07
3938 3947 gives 1.1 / 4.21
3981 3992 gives 0.8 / 4.49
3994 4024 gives 2.6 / 4.44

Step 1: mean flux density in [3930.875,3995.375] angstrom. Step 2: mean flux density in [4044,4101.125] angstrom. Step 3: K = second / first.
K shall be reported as 1.01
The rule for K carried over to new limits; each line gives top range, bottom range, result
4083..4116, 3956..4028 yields 1.13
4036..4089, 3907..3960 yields 0.94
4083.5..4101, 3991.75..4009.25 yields 1.21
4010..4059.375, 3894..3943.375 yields 0.94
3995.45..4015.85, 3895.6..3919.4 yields 0.89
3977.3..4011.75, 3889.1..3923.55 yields 0.89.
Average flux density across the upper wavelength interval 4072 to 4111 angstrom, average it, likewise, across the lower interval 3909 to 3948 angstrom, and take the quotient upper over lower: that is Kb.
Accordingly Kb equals 1.1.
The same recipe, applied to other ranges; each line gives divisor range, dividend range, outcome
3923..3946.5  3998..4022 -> 1.07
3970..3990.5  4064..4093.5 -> 0.96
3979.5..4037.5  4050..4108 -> 1.09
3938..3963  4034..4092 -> 0.90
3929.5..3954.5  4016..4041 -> 1.04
